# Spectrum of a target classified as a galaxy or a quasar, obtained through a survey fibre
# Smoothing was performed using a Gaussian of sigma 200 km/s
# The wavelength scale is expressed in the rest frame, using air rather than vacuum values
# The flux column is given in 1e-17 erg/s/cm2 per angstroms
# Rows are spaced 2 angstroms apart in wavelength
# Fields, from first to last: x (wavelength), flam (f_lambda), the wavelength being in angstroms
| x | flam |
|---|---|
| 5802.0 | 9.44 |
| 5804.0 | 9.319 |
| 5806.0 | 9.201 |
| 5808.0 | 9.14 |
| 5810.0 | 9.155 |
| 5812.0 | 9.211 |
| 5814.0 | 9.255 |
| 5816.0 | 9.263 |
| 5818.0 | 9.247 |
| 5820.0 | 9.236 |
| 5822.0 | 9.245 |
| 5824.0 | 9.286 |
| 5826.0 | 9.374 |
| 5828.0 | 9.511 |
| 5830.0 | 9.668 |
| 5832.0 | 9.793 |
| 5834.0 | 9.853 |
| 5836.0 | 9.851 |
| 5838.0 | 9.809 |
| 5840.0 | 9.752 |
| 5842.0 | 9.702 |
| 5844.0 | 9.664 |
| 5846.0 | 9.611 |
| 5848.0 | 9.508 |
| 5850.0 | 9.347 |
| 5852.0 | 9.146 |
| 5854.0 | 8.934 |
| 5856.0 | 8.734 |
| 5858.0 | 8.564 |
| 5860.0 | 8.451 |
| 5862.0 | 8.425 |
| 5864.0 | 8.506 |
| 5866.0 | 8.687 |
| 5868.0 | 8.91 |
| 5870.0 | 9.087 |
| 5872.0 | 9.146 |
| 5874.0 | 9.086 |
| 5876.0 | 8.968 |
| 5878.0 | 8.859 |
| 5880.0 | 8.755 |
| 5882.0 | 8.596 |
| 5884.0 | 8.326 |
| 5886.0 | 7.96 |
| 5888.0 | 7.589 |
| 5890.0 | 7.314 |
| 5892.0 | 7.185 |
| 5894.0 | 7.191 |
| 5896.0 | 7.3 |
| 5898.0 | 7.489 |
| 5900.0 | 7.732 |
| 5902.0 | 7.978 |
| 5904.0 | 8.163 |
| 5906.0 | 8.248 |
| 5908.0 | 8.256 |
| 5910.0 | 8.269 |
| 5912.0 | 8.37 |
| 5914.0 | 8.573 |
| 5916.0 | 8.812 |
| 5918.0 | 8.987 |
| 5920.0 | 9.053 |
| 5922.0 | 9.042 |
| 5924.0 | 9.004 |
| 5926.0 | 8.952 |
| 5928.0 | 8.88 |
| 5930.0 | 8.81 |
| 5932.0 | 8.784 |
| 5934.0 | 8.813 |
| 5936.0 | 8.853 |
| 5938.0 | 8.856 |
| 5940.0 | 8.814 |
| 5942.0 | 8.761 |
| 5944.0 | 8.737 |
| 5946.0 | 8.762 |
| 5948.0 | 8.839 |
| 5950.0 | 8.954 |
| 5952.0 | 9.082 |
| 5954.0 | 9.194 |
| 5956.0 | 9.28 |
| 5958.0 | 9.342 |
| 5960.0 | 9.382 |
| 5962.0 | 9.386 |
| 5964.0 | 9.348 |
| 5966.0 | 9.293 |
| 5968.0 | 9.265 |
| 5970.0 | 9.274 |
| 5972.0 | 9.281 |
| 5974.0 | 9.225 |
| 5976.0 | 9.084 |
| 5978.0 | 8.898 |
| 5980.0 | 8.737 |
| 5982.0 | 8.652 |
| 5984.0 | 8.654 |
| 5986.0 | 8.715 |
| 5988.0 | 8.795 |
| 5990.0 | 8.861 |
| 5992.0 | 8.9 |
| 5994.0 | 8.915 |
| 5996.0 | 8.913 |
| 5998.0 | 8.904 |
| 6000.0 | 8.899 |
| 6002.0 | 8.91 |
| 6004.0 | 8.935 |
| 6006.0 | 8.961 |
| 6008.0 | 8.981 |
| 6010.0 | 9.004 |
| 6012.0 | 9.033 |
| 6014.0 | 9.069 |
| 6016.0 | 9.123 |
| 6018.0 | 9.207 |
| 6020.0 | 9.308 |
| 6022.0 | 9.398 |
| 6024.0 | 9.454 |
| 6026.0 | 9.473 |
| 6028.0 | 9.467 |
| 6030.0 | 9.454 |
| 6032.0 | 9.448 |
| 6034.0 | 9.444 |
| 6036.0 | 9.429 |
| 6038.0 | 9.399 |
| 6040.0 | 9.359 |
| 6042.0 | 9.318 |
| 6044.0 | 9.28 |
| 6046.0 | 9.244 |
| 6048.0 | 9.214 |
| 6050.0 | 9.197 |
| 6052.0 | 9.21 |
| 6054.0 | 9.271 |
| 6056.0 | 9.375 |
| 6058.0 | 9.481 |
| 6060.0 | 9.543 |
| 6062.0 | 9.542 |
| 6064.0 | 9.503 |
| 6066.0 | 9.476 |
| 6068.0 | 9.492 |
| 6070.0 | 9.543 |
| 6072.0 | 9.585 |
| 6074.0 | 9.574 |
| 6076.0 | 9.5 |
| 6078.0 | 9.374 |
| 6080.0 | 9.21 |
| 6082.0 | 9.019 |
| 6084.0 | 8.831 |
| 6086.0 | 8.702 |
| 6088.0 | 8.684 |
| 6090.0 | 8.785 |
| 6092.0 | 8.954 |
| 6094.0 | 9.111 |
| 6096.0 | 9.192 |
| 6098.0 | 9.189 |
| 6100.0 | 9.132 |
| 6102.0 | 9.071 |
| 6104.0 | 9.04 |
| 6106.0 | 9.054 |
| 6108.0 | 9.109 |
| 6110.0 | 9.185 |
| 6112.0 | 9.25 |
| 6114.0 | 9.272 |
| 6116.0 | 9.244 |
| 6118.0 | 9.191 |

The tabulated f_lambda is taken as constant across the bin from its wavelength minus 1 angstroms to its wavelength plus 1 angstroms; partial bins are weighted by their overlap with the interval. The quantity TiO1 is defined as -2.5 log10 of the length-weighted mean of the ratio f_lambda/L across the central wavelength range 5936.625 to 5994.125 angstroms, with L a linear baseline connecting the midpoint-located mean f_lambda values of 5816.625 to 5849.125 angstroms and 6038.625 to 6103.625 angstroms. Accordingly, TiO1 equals 0.045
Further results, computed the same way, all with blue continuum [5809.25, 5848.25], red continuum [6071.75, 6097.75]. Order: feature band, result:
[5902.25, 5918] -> 0.12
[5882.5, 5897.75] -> 0.23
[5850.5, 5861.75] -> 0.08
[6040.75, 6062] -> -0.02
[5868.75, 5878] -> 0.05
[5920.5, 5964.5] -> 0.04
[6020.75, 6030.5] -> -0.03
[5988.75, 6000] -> 0.04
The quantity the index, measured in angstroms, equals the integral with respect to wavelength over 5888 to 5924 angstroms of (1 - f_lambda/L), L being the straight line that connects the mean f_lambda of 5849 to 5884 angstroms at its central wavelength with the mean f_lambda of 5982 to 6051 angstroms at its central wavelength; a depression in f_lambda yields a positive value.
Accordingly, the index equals 3.1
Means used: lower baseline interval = 8.82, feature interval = 8.13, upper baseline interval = 9.13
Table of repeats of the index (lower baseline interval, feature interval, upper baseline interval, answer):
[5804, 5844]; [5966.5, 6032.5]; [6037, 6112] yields 1.7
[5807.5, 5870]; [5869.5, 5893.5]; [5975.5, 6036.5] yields 2.2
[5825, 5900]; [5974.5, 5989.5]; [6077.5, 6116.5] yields 0.2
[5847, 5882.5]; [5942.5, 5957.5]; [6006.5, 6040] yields 0.2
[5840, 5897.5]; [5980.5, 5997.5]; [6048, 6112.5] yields 0.3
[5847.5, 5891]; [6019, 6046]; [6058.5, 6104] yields -0.9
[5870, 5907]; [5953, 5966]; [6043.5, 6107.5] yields -1.2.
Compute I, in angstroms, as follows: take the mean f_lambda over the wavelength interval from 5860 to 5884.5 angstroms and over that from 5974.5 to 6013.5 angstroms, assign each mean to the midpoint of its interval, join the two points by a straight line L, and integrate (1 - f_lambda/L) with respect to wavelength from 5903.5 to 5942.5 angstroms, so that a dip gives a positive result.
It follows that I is 0.4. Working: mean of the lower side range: 8.78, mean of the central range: 8.72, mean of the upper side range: 8.89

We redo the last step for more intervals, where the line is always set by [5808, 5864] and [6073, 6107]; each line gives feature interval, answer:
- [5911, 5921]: 0.5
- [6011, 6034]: -0.4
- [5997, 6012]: 0.3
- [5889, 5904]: 2.8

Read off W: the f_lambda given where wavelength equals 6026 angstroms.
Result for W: 9.473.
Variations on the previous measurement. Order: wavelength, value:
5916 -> 8.812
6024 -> 9.454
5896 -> 7.3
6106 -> 9.054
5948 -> 8.839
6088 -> 8.684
